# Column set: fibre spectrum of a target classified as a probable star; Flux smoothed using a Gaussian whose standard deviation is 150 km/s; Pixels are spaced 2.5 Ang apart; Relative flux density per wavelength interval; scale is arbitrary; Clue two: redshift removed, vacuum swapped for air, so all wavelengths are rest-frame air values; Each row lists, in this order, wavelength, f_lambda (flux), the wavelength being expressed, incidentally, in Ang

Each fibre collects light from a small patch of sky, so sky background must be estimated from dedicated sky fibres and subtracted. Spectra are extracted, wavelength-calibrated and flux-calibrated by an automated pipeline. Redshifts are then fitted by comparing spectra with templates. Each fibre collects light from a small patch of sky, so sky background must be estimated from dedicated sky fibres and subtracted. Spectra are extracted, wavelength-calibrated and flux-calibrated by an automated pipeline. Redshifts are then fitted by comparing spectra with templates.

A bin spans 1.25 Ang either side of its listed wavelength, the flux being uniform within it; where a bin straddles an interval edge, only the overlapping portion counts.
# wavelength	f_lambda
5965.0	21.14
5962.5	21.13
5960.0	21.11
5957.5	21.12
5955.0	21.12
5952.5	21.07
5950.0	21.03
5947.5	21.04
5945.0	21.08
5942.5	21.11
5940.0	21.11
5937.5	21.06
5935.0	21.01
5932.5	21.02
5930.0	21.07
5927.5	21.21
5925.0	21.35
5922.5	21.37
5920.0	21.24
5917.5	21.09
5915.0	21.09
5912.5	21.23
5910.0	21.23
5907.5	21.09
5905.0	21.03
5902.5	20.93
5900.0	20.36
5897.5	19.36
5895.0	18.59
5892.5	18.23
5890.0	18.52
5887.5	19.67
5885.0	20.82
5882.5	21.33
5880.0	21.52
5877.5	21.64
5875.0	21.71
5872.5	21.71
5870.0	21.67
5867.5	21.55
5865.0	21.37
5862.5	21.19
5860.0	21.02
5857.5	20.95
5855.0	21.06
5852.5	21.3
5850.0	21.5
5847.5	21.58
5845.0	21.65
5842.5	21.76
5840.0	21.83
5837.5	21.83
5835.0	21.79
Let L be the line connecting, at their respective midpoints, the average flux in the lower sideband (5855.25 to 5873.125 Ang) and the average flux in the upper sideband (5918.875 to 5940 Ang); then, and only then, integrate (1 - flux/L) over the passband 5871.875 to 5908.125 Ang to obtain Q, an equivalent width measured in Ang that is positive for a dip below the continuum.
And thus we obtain 1.5 Ang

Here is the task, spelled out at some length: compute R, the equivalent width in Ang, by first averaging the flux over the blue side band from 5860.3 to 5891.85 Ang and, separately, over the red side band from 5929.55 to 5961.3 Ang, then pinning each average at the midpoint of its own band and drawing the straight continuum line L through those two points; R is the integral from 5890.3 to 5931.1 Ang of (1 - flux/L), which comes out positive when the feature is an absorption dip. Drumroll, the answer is 0.8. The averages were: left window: 21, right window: 21.1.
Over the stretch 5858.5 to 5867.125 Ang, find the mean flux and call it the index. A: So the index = 21.2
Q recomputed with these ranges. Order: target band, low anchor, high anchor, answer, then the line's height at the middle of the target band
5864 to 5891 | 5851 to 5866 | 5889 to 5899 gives -1.6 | 19.9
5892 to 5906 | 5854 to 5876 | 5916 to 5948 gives 0.9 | 21.2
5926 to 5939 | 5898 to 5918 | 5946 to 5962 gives 0.0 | 21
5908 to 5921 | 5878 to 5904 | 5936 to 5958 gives -0.5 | 20.4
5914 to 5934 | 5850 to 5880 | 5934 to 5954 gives 0.0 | 21.1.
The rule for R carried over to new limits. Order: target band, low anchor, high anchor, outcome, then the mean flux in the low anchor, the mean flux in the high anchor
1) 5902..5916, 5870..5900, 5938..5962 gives -0.33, 20.3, 21.1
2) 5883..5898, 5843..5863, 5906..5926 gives 1.38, 21.3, 21.2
